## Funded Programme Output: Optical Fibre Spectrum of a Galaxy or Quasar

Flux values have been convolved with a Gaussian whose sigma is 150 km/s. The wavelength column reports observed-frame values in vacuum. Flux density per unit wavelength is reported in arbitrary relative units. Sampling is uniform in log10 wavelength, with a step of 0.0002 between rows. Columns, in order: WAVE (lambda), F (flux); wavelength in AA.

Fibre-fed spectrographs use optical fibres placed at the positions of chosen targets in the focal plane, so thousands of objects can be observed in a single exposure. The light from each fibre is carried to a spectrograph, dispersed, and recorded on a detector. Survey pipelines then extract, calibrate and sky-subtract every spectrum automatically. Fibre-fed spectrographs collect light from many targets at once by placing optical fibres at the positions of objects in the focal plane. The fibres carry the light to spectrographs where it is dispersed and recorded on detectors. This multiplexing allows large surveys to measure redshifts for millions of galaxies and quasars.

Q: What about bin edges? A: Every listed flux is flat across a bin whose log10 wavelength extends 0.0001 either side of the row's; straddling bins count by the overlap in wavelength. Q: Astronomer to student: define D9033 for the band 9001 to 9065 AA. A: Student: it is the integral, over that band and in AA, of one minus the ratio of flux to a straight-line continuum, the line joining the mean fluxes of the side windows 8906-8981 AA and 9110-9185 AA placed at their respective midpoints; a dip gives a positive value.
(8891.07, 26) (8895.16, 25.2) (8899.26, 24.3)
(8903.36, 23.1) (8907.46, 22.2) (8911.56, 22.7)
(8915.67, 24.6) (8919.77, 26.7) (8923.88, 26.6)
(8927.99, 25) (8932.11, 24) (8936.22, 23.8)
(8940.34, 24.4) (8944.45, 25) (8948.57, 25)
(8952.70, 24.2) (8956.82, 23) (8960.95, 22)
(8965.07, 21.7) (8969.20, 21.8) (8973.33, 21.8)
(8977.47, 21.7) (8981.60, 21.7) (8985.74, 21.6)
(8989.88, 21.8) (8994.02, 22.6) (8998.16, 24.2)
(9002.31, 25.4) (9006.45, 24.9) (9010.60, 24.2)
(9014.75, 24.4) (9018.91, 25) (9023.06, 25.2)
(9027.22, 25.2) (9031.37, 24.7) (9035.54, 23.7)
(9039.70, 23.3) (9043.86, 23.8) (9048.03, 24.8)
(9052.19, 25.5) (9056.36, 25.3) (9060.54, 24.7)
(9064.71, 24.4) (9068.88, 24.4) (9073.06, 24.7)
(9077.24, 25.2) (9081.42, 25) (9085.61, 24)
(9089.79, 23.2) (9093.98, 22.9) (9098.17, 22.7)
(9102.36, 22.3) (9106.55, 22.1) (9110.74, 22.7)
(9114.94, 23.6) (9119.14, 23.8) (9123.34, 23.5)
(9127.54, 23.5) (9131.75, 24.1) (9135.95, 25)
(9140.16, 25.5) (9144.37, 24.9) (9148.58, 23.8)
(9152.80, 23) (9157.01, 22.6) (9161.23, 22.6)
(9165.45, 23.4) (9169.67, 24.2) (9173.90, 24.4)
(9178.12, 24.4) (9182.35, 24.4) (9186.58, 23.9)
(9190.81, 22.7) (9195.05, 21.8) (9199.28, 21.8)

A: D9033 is -2.4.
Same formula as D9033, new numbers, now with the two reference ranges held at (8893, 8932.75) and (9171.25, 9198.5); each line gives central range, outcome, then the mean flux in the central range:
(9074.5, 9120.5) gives 0.8 AA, 23.4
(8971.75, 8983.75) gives 1.2 AA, 21.7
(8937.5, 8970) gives 1.2 AA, 23.5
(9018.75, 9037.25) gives -0.5 AA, 24.8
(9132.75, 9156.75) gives -0.6 AA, 24.3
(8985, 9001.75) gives 0.9 AA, 22.9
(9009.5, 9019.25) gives -0.2 AA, 24.5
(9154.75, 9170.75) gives 0.3 AA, 23.1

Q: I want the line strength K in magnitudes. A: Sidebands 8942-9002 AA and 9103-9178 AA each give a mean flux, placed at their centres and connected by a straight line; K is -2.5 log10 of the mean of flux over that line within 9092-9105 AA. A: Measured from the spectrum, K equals 0.04 mag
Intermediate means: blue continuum 22.8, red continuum 23.7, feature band 22.6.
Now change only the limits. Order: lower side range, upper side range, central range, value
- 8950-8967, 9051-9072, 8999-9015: -0.04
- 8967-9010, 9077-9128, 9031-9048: -0.04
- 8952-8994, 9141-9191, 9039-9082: -0.08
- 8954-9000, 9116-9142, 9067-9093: -0.04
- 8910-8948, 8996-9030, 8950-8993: 0.12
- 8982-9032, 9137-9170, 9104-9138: 0.01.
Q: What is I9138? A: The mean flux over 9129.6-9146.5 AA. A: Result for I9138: 24.9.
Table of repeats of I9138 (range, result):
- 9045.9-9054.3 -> 25.2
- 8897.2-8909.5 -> 23.2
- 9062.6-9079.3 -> 24.7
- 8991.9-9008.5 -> 24.3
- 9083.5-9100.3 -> 23.2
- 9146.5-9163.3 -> 23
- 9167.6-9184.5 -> 24.3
